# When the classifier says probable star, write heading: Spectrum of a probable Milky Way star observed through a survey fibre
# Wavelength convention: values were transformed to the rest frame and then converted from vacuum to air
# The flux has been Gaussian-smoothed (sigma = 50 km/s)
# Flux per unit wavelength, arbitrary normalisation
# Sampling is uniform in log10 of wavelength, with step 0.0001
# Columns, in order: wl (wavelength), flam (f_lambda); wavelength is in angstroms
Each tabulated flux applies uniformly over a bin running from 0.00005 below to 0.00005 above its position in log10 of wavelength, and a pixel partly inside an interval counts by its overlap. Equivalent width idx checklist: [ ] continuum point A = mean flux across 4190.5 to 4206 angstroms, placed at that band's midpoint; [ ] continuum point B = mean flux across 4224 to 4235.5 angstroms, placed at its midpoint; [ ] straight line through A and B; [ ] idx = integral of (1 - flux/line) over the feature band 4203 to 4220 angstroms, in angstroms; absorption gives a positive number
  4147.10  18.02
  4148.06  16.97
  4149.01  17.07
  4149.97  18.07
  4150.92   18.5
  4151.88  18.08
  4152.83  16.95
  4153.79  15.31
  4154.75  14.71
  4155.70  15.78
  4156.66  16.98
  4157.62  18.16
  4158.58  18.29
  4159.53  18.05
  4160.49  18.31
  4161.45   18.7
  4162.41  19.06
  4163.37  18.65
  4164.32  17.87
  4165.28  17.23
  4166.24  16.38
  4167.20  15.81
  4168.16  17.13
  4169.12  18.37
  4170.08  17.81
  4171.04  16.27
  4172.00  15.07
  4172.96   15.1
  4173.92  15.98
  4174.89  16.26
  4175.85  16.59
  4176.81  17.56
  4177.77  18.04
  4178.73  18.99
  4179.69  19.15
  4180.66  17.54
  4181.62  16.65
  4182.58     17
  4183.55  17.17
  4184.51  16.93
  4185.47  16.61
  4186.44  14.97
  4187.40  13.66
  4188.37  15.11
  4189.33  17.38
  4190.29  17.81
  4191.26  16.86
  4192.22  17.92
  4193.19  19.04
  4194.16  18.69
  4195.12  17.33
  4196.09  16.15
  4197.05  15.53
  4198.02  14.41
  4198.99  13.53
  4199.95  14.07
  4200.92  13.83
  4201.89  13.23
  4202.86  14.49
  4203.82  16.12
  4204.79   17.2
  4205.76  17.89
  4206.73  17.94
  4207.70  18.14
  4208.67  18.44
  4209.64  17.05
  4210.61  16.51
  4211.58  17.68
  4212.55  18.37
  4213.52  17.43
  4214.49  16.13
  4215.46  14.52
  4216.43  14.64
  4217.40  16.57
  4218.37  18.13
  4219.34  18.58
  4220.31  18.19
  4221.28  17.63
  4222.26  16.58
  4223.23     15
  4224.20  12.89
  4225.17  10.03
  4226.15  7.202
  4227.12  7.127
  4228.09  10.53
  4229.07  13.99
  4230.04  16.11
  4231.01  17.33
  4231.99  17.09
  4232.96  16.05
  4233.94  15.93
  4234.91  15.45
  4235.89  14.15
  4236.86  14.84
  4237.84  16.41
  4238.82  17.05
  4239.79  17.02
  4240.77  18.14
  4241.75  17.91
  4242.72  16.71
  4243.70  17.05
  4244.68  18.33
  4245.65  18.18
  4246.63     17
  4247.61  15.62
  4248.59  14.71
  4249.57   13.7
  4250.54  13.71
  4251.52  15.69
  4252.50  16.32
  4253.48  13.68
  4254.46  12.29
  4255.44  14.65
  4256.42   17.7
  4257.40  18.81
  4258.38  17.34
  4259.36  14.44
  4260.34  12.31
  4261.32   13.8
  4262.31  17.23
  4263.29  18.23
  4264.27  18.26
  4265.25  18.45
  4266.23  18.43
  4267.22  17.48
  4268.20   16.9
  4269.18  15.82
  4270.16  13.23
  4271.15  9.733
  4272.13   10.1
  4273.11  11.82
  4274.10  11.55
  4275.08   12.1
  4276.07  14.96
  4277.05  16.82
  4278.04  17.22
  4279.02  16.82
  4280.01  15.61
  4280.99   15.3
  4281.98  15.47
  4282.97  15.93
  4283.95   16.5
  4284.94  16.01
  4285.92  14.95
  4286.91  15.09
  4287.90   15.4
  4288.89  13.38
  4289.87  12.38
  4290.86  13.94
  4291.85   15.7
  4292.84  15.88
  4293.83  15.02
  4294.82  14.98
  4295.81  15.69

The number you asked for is -2.5 angstroms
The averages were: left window 16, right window 13.3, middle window 17.1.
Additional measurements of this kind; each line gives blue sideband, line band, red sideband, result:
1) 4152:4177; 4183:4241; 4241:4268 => 2.7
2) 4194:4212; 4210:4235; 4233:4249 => 1.7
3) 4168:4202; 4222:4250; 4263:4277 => 0.7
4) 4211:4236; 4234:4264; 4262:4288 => -1.4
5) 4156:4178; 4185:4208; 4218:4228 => -0.9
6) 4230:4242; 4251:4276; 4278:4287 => 1.6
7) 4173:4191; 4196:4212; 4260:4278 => 0.3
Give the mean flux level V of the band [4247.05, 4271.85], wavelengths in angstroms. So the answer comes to 15.5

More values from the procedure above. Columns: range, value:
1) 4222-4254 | 15.1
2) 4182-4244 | 15.9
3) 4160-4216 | 16.8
